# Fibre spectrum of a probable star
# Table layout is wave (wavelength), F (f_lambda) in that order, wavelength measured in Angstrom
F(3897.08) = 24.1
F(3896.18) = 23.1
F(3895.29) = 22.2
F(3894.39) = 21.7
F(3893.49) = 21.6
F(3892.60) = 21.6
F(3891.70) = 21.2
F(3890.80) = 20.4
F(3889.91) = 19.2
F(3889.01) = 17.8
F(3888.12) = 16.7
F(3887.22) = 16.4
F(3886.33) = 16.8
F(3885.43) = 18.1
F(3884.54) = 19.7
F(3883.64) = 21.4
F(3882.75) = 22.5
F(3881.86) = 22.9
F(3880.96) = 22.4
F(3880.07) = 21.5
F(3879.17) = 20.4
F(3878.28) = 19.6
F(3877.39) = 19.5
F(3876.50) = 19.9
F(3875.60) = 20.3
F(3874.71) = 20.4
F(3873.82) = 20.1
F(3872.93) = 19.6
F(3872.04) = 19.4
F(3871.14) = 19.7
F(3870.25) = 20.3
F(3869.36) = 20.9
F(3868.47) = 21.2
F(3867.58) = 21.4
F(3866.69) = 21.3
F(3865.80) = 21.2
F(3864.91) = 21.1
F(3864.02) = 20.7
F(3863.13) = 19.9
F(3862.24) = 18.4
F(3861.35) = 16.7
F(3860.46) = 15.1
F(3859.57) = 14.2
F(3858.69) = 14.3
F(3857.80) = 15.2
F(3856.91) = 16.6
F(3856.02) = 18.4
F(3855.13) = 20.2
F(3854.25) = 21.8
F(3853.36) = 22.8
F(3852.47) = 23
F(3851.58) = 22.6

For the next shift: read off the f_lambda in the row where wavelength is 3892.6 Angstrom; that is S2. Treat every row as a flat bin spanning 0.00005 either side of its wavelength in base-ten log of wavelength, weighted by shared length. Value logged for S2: 21.6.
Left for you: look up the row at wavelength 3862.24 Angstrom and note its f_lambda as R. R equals 18.4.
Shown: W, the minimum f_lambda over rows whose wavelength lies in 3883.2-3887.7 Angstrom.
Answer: 16.4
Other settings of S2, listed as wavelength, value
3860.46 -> 15.1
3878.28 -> 19.6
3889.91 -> 19.2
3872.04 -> 19.4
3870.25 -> 20.3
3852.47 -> 23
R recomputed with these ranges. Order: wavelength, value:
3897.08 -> 24.1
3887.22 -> 16.4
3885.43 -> 18.1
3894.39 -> 21.7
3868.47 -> 21.2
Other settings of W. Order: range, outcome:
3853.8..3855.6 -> 20.2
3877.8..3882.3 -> 19.6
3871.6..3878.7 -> 19.4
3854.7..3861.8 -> 14.2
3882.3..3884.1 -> 21.4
